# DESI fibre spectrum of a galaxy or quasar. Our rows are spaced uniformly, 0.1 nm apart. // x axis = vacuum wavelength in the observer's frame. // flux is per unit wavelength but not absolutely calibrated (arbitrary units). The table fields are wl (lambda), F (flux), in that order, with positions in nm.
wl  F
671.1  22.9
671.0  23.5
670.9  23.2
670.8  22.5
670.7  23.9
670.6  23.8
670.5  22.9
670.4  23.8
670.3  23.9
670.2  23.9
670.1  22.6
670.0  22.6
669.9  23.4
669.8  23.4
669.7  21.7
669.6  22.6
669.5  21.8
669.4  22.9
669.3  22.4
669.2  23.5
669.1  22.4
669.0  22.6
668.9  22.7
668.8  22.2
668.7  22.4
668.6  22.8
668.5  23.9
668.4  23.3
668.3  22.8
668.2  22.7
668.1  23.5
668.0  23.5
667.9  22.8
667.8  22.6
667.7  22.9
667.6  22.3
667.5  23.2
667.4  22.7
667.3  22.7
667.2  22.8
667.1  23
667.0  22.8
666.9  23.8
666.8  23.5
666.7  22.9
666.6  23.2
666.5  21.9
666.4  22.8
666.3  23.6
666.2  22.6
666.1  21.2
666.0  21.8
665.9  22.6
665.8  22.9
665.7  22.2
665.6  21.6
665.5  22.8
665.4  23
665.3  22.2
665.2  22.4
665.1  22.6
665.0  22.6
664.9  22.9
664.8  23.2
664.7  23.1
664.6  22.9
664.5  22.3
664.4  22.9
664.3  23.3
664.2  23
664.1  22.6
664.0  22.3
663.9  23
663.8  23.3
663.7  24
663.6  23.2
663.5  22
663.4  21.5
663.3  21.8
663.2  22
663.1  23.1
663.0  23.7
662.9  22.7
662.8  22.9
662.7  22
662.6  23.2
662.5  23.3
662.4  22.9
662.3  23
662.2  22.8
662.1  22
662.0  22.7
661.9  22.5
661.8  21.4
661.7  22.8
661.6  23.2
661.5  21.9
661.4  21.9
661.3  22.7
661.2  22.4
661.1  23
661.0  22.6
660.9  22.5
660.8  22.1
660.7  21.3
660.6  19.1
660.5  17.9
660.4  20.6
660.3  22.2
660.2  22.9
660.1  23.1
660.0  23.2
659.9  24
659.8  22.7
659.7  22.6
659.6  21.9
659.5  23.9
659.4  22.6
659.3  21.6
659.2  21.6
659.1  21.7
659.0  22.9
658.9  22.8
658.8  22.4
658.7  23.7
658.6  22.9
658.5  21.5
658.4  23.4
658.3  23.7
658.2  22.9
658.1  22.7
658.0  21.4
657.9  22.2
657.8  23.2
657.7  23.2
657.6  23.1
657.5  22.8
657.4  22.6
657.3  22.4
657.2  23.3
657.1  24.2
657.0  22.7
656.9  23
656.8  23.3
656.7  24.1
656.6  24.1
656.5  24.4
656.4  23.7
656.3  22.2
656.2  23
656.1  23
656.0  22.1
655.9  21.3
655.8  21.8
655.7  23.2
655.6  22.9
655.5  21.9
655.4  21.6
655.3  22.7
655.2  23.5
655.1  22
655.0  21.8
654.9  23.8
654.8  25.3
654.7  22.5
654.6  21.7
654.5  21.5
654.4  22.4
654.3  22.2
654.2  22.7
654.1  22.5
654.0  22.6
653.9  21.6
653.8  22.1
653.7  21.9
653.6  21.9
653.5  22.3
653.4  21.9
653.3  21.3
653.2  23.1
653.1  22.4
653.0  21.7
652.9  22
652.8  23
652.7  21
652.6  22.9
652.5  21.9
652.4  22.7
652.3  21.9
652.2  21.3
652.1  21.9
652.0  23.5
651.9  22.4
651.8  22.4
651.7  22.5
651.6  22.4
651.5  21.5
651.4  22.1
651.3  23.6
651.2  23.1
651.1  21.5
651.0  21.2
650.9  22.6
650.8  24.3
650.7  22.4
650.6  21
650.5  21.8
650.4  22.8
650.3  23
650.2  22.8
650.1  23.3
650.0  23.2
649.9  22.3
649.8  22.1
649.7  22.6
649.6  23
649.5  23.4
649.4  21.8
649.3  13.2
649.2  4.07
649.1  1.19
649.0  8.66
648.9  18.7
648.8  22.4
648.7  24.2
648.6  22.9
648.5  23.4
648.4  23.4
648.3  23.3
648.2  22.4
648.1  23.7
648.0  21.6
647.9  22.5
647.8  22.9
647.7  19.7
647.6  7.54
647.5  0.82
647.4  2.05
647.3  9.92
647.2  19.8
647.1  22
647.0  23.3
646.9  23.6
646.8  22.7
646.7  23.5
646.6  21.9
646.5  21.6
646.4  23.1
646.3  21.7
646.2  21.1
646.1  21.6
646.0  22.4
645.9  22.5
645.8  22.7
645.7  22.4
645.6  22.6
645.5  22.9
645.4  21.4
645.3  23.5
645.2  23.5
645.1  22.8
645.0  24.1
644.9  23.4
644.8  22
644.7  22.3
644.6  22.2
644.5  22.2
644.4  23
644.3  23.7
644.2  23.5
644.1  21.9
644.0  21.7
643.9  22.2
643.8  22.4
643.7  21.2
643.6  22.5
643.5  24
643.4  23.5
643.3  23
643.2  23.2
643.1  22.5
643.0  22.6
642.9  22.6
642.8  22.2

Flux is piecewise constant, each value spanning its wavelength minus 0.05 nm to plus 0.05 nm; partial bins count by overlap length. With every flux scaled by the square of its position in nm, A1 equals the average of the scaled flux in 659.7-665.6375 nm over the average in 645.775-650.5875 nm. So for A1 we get 1.2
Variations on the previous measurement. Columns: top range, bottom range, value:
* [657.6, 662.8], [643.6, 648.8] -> 1.11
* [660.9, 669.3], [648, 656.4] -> 1.09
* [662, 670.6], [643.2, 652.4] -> 1.15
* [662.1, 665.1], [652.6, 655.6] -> 1.05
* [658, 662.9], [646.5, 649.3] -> 1.31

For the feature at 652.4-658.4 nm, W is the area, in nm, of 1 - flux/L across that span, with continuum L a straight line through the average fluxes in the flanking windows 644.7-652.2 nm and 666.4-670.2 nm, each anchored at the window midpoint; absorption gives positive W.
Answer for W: -0.326 nm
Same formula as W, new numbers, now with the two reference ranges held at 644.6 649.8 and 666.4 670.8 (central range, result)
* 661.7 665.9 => -0.078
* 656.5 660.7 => -0.208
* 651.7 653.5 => -0.132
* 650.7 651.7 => -0.097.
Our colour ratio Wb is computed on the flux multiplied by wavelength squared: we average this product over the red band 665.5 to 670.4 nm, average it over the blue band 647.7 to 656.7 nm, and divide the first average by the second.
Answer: 1.10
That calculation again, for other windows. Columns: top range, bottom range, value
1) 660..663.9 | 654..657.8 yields 1.00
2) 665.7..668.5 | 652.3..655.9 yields 1.06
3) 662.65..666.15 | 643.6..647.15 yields 1.06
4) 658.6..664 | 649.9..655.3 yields 1.03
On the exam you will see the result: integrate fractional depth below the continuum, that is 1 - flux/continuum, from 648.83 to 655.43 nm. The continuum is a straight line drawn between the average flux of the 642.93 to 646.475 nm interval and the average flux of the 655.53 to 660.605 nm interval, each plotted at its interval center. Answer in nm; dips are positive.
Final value 0.36 nm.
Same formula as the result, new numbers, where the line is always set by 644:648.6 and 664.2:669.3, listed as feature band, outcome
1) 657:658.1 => -0.04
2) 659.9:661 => 0.03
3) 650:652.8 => -0.12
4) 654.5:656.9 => -0.11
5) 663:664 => -0.01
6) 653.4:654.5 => -0.03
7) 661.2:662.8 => -0.01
